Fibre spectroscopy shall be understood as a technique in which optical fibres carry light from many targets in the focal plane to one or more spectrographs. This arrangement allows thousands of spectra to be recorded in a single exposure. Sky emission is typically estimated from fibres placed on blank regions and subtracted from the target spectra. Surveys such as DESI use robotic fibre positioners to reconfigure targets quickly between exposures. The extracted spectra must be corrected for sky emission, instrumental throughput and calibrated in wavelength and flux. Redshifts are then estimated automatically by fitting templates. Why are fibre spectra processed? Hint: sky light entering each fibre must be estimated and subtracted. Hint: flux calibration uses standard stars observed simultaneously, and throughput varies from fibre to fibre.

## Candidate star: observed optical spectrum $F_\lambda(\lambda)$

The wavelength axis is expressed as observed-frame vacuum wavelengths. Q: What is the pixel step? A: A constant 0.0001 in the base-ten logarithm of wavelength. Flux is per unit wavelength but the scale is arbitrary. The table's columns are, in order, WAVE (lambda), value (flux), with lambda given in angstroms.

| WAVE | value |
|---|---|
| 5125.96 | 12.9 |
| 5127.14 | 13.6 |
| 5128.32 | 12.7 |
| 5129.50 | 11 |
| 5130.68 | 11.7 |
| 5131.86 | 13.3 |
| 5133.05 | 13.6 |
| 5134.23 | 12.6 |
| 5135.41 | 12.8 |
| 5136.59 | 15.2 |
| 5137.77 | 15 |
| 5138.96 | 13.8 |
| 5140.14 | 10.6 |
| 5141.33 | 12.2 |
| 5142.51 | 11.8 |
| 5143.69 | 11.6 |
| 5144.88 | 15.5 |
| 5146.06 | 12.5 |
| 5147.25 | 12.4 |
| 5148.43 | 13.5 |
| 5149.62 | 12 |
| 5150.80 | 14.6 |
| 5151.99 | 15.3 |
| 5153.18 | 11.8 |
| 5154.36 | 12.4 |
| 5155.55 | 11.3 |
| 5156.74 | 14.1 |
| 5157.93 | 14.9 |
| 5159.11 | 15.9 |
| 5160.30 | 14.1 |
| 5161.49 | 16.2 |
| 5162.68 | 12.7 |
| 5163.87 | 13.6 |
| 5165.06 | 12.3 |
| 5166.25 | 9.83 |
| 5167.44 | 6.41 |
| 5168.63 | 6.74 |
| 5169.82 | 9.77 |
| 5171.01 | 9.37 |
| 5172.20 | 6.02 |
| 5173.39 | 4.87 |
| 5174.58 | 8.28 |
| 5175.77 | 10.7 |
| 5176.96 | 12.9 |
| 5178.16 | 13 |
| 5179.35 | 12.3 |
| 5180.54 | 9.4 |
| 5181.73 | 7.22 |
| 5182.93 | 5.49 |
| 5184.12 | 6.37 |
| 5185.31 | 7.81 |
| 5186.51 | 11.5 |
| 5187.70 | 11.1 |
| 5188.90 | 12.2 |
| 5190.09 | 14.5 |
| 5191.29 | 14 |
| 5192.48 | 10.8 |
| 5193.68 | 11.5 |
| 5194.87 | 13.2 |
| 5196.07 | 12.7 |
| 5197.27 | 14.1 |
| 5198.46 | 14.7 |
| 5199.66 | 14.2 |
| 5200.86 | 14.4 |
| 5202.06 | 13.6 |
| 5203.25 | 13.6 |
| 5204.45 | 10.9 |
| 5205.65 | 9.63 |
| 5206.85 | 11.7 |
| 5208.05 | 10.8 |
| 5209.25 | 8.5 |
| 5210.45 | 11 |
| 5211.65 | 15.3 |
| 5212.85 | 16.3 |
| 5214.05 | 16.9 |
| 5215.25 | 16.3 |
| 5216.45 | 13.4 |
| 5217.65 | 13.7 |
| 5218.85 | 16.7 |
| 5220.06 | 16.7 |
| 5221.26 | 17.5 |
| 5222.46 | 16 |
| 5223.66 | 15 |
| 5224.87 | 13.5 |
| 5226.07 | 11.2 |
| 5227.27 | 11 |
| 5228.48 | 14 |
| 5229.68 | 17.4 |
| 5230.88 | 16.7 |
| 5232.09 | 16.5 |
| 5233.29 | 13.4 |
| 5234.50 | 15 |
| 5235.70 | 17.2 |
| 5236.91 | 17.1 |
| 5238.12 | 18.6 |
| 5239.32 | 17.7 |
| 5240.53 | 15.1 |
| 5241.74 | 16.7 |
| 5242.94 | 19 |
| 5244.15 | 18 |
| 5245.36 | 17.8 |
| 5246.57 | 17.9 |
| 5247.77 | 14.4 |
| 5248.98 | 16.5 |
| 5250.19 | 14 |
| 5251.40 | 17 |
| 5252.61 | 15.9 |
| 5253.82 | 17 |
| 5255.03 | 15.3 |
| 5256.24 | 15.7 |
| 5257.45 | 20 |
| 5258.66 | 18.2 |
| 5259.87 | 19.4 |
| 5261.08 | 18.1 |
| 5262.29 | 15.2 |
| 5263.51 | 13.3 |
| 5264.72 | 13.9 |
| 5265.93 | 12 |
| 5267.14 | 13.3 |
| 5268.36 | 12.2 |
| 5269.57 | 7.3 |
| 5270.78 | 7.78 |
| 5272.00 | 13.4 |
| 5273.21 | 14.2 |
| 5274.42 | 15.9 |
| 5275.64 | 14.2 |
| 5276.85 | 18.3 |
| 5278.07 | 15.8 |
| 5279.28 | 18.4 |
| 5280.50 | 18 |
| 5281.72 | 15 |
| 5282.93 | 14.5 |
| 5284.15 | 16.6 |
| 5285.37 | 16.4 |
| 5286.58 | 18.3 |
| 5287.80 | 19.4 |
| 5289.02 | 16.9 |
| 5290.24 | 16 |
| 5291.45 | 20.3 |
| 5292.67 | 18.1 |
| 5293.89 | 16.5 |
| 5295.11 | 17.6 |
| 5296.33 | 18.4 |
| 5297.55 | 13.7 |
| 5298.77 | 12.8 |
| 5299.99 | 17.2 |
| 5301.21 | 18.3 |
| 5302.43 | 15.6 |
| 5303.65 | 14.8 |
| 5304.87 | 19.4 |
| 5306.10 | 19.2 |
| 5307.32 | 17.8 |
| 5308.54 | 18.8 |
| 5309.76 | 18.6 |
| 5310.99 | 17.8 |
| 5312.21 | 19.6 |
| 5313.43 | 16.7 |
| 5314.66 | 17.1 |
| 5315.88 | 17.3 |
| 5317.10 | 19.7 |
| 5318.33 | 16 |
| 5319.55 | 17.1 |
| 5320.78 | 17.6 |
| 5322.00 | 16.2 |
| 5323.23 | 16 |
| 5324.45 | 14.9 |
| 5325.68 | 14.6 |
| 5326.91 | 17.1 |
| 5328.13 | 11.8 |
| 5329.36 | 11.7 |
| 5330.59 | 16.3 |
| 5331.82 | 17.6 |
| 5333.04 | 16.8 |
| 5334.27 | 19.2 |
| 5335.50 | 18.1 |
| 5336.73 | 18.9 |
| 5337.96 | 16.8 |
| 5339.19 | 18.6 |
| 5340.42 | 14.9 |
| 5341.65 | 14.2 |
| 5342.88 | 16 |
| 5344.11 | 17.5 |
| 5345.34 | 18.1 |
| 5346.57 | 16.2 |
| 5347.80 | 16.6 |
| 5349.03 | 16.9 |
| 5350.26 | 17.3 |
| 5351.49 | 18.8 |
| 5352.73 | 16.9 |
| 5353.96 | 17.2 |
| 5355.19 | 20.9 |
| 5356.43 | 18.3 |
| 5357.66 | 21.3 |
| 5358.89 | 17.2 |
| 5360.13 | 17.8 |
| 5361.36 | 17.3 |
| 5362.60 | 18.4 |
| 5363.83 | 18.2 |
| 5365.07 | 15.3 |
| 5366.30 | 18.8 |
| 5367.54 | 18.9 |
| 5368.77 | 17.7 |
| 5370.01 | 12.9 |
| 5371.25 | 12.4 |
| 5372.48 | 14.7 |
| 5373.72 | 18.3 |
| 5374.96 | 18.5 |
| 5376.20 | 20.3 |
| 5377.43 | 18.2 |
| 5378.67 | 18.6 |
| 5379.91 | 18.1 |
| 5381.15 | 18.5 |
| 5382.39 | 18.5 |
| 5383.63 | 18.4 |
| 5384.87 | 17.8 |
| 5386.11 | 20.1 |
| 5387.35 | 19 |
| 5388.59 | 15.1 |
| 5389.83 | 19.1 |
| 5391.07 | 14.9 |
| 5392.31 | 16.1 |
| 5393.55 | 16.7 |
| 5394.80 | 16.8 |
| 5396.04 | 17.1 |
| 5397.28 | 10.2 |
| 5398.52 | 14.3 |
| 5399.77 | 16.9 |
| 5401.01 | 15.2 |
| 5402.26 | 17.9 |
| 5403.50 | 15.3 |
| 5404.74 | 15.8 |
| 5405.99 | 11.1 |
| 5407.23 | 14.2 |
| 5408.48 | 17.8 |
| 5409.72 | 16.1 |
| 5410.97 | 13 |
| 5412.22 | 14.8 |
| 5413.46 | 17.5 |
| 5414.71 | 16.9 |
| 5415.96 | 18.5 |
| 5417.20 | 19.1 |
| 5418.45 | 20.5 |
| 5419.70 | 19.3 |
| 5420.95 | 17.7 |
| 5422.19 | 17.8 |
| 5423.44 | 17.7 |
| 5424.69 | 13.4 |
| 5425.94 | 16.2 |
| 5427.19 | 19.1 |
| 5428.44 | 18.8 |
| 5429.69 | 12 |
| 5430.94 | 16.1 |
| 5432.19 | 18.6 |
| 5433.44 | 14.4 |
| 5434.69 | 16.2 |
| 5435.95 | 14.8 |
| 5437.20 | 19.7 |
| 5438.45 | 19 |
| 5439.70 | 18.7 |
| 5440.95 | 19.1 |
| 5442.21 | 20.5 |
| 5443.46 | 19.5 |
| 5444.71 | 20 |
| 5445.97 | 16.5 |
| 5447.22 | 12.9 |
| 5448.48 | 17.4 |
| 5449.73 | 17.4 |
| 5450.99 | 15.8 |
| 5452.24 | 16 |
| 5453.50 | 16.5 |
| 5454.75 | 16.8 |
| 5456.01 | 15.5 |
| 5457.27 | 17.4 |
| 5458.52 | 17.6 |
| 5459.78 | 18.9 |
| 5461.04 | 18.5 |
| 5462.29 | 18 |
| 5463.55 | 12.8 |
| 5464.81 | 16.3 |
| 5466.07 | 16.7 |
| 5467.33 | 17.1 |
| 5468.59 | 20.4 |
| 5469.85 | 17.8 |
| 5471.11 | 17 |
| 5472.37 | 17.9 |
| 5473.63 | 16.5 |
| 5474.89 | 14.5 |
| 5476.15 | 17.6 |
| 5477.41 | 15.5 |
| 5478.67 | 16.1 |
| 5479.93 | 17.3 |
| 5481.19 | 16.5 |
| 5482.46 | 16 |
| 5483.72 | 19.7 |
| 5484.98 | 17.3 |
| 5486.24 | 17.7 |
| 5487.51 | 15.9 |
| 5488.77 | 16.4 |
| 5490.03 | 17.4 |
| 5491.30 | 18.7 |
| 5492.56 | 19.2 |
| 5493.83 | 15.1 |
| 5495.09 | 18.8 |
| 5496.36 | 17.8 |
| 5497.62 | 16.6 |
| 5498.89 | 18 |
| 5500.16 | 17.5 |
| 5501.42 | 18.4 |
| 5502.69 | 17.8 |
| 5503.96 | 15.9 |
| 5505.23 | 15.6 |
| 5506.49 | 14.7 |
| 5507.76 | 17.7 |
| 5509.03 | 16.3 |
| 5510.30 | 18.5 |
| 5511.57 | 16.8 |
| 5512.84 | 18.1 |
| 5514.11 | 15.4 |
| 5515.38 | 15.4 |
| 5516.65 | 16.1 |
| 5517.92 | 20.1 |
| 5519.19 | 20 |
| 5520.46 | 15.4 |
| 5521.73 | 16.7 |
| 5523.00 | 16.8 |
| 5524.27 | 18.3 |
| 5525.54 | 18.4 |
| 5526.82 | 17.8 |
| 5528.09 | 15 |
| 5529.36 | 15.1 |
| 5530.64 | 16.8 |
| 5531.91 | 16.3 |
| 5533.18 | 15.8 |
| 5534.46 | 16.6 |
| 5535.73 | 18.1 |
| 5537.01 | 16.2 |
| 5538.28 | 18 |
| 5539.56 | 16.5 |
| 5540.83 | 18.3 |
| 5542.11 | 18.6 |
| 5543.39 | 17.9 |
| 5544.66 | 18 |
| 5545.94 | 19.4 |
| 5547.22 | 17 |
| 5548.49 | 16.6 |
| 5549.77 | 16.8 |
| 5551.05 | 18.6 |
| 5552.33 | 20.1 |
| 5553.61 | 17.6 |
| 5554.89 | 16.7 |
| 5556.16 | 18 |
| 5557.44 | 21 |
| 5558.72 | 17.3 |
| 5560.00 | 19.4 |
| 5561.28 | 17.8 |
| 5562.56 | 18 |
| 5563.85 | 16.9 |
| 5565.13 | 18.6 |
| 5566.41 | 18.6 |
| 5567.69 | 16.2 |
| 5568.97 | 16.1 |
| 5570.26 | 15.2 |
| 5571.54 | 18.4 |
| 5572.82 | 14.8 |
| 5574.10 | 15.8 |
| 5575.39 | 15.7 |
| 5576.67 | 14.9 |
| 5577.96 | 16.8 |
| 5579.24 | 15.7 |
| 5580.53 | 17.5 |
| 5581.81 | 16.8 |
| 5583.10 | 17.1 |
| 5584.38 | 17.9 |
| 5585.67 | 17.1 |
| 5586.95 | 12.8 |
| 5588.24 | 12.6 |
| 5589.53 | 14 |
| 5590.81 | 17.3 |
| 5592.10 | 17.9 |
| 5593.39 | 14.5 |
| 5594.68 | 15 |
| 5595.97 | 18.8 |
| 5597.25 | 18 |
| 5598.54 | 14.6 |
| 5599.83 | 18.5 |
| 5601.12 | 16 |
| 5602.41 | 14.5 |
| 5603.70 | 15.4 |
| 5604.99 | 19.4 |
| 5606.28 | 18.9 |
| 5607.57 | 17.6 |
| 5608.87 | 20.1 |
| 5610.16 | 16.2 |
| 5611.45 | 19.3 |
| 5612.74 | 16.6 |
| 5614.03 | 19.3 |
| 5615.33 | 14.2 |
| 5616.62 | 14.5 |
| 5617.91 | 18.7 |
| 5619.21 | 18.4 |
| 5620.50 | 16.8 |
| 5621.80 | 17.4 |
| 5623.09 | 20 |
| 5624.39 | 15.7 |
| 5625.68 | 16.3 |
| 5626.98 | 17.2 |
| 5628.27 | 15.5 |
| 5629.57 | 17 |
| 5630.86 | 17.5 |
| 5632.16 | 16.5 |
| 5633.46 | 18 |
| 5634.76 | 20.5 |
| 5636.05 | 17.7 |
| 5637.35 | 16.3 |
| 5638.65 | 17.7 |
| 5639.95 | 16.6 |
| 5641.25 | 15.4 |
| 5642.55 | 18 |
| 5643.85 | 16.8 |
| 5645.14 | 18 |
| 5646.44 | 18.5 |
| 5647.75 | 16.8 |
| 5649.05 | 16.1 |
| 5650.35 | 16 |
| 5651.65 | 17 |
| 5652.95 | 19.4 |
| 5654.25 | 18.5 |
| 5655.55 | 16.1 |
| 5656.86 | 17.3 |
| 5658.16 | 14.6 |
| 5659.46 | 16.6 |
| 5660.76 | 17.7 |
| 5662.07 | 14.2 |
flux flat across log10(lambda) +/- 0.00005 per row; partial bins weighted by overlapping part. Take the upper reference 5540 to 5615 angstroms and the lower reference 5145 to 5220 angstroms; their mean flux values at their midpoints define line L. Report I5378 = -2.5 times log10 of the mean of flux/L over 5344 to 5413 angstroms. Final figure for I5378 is -0.16 mag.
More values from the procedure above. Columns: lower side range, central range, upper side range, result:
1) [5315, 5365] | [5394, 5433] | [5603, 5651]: 0.05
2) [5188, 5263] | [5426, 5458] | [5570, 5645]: -0.07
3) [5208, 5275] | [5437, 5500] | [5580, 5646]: -0.07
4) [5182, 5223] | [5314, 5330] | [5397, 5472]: -0.07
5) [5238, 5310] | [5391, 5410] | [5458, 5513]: 0.09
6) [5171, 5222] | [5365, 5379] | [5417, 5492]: -0.10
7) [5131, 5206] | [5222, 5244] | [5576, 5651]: -0.23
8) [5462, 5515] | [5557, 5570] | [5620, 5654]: -0.04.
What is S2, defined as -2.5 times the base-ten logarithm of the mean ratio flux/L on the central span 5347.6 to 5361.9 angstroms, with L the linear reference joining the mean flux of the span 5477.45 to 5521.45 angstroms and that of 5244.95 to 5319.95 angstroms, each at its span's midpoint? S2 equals -0.093 mag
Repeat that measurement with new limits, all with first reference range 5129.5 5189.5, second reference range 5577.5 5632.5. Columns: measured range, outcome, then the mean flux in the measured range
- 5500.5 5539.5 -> -0.08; 16.9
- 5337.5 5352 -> -0.22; 16.8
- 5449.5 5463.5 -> -0.13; 16.9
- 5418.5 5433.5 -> -0.16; 17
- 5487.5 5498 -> -0.13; 17.4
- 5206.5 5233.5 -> -0.17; 14.4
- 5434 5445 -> -0.24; 18.5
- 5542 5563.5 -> -0.12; 18.1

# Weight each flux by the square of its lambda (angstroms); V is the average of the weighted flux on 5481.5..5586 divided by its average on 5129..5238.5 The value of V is 1.54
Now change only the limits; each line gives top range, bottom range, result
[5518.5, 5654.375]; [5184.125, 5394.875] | 1.19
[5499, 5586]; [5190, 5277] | 1.31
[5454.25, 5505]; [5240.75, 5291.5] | 1.17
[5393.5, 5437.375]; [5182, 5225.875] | 1.37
